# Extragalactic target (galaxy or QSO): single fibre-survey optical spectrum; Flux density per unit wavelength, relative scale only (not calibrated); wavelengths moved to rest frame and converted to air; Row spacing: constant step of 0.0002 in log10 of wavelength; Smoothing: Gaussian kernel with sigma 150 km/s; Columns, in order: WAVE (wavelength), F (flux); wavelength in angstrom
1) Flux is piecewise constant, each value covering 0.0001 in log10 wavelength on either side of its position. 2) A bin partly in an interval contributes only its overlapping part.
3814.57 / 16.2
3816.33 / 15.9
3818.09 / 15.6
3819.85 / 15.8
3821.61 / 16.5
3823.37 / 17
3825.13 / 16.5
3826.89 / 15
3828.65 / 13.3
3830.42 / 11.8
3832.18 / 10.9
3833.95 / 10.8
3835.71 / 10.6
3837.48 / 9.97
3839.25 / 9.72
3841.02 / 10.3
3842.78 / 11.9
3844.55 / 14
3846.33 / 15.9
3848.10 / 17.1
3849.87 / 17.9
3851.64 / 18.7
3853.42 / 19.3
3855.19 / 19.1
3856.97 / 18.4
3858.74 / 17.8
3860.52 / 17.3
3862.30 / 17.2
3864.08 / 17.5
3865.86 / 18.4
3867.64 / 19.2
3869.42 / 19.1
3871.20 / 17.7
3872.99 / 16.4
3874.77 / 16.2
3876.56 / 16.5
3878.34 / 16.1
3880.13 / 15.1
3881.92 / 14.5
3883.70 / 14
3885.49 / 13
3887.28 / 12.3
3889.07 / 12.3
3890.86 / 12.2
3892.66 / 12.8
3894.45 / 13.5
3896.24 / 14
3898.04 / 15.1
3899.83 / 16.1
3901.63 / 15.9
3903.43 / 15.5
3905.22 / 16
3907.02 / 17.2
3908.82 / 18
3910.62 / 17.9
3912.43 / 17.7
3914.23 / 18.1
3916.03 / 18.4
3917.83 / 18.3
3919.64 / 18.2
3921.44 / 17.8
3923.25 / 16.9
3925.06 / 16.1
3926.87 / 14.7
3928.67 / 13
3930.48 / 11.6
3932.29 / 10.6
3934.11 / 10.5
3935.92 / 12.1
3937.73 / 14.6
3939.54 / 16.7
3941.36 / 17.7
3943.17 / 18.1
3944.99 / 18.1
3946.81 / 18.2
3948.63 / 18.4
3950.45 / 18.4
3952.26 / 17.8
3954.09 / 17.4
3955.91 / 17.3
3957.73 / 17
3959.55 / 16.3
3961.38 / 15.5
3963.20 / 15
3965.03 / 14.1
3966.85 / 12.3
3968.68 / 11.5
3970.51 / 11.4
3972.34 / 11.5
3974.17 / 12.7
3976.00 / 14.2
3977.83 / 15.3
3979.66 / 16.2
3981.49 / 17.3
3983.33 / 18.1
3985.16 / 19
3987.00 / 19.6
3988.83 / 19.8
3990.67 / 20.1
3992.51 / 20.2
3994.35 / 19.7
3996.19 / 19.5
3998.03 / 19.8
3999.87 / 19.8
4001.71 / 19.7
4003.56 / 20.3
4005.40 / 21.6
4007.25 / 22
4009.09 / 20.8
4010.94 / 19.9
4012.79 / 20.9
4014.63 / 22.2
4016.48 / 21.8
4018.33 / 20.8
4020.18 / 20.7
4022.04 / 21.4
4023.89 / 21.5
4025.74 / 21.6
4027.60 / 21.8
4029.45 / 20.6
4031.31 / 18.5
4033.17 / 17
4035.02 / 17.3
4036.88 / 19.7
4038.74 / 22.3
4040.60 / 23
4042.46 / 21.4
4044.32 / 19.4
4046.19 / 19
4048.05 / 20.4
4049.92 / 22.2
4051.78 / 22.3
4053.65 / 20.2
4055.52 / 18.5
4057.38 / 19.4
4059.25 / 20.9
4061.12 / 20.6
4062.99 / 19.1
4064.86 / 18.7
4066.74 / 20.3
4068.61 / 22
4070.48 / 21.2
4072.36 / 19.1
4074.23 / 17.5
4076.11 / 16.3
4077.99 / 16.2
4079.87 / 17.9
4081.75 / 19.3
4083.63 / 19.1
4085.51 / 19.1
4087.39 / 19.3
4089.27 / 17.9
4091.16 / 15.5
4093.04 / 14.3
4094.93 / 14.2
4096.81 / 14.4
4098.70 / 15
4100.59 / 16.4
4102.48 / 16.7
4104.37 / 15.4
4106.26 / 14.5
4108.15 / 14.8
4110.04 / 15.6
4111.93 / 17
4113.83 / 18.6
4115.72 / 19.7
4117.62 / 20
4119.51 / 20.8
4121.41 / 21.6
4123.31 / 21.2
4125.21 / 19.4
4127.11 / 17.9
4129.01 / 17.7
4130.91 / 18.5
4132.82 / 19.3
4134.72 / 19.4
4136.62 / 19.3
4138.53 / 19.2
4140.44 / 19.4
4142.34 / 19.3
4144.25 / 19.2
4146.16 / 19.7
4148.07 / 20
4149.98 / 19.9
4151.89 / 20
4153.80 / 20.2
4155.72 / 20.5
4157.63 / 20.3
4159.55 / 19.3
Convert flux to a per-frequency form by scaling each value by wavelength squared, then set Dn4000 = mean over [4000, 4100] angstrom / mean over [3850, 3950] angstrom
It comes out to 1.3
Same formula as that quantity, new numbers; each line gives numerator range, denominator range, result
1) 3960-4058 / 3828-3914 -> 1.33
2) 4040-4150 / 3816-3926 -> 1.34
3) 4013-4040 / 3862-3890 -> 1.39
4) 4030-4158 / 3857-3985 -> 1.30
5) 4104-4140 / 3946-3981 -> 1.31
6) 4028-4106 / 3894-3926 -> 1.21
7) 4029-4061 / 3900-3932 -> 1.31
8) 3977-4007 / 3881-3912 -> 1.36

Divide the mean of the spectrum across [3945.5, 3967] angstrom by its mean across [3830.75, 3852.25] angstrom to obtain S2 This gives 1.3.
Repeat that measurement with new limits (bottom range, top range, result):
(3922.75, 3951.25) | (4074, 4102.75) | 1.10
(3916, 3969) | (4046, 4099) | 1.18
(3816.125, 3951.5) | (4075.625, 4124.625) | 1.12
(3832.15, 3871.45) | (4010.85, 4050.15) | 1.31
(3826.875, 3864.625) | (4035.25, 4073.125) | 1.39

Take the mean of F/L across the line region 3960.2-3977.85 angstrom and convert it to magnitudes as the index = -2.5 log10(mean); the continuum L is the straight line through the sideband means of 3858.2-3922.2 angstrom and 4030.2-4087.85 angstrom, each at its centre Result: 0.32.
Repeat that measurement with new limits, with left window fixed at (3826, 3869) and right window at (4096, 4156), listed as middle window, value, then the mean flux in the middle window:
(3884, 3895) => 0.22 mag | 12.7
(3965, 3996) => 0.04 mag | 16.2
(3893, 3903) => 0.06 mag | 14.8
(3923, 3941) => 0.18 mag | 13.7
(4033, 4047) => -0.15 mag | 20.1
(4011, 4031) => -0.23 mag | 21.2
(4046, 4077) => -0.13 mag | 19.9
